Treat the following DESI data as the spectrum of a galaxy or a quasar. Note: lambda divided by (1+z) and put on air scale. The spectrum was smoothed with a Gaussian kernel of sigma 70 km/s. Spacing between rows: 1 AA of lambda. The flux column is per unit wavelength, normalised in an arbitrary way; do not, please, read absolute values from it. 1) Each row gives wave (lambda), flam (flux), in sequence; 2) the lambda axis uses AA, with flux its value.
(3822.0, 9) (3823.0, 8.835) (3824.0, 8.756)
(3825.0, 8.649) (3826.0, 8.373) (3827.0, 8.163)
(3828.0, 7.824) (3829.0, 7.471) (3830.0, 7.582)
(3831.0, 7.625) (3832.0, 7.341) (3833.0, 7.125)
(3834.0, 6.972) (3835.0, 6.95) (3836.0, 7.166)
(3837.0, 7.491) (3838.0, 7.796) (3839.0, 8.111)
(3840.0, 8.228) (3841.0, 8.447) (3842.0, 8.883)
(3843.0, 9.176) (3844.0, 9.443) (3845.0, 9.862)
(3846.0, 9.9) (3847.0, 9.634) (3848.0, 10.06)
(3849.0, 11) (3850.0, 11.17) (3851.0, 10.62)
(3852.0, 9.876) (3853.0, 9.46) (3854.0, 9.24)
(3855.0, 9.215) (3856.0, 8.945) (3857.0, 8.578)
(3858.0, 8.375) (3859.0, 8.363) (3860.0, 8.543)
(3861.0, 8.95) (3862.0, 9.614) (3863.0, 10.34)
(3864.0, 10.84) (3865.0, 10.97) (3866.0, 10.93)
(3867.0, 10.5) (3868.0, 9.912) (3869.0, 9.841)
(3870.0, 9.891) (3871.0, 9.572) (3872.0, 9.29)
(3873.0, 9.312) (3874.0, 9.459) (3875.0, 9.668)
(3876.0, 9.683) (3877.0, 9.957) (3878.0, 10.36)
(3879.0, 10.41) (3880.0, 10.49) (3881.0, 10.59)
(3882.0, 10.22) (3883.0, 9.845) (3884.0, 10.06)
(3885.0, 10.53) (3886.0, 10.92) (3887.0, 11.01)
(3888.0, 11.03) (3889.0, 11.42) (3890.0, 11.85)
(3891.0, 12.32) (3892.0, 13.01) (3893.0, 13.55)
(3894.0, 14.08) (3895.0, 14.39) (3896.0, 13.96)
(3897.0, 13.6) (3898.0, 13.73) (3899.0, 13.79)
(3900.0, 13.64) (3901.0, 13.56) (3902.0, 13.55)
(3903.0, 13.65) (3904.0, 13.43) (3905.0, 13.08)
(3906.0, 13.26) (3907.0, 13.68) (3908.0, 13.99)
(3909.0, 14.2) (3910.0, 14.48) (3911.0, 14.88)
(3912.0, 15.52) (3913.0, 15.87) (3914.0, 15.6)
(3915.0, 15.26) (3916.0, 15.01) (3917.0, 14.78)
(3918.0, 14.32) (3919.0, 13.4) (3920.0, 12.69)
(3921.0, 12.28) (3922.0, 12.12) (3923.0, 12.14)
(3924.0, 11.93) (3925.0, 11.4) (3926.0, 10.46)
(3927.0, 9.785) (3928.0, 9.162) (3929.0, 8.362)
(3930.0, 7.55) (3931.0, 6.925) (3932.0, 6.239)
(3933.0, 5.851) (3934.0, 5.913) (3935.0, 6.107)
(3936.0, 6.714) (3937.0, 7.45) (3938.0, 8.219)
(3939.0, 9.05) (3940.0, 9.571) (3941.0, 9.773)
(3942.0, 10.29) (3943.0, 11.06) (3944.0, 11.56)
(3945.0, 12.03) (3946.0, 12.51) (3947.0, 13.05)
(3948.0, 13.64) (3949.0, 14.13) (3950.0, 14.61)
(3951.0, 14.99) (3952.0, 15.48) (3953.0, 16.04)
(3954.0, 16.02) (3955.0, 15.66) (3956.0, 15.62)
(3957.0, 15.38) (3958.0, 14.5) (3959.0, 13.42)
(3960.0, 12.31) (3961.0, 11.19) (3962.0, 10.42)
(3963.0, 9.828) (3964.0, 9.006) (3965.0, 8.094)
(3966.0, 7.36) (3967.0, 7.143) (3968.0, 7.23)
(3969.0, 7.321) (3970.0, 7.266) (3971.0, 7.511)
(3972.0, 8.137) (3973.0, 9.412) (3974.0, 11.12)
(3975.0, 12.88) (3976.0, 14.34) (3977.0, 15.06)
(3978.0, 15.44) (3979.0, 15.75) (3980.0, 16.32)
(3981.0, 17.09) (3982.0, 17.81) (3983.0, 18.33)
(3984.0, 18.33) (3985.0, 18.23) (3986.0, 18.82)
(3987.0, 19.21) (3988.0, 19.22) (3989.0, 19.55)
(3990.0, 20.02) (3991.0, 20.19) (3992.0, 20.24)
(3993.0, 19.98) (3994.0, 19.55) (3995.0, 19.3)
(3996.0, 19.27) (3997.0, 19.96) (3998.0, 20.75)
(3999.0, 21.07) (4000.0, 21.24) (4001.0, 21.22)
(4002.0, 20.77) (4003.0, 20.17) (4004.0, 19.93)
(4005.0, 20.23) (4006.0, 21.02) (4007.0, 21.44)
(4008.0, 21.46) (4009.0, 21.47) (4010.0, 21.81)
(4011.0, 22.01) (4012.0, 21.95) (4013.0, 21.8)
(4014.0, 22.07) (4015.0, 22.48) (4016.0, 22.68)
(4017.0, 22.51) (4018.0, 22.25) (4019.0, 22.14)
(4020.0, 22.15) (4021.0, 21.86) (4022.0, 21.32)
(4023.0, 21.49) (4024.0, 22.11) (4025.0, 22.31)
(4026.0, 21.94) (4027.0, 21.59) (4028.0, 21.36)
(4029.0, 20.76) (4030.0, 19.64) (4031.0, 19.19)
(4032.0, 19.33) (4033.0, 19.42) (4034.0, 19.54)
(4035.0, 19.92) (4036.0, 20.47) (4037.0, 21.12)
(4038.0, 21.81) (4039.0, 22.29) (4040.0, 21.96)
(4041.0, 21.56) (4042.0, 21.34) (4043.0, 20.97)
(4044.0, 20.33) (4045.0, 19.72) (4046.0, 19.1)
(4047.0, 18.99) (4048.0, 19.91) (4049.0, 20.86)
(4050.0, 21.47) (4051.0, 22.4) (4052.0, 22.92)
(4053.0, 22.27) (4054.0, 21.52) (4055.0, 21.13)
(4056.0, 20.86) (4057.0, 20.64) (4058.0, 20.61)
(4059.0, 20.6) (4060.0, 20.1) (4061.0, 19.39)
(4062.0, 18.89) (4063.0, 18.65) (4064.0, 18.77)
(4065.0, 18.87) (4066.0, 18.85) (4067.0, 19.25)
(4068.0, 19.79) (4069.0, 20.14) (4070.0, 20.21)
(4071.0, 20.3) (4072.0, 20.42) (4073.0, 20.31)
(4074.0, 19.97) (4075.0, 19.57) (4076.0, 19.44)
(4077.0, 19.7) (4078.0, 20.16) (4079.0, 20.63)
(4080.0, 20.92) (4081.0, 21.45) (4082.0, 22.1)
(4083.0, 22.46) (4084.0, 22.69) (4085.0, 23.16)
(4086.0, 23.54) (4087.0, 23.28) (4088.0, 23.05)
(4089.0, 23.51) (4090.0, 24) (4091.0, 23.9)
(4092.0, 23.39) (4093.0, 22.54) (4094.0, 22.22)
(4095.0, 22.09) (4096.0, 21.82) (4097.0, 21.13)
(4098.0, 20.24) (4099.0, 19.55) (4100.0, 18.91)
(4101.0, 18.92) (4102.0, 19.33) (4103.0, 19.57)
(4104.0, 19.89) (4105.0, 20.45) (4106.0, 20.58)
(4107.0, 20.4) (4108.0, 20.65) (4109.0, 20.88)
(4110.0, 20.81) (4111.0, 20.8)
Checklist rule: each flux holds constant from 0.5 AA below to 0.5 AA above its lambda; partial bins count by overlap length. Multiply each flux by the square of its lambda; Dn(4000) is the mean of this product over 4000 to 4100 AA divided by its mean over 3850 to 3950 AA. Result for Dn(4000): 2.03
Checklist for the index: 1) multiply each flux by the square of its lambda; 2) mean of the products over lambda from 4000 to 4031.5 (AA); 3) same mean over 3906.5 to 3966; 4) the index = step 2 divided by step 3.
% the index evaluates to 1.88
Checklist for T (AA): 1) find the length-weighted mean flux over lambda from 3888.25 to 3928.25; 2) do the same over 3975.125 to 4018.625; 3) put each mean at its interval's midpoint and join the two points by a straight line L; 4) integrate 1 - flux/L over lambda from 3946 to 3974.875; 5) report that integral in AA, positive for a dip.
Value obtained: 9.0 AA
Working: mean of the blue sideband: 13.3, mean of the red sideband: 19.8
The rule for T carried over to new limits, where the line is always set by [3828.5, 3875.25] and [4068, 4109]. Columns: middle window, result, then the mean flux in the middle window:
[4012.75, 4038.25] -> -4.77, 21.3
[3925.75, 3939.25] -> 5.69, 7.62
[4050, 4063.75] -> -0.87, 20.8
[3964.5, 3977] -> 4.91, 9.23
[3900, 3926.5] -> -3.13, 13.6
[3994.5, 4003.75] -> -2.12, 20.4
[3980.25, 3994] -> -2.56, 19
